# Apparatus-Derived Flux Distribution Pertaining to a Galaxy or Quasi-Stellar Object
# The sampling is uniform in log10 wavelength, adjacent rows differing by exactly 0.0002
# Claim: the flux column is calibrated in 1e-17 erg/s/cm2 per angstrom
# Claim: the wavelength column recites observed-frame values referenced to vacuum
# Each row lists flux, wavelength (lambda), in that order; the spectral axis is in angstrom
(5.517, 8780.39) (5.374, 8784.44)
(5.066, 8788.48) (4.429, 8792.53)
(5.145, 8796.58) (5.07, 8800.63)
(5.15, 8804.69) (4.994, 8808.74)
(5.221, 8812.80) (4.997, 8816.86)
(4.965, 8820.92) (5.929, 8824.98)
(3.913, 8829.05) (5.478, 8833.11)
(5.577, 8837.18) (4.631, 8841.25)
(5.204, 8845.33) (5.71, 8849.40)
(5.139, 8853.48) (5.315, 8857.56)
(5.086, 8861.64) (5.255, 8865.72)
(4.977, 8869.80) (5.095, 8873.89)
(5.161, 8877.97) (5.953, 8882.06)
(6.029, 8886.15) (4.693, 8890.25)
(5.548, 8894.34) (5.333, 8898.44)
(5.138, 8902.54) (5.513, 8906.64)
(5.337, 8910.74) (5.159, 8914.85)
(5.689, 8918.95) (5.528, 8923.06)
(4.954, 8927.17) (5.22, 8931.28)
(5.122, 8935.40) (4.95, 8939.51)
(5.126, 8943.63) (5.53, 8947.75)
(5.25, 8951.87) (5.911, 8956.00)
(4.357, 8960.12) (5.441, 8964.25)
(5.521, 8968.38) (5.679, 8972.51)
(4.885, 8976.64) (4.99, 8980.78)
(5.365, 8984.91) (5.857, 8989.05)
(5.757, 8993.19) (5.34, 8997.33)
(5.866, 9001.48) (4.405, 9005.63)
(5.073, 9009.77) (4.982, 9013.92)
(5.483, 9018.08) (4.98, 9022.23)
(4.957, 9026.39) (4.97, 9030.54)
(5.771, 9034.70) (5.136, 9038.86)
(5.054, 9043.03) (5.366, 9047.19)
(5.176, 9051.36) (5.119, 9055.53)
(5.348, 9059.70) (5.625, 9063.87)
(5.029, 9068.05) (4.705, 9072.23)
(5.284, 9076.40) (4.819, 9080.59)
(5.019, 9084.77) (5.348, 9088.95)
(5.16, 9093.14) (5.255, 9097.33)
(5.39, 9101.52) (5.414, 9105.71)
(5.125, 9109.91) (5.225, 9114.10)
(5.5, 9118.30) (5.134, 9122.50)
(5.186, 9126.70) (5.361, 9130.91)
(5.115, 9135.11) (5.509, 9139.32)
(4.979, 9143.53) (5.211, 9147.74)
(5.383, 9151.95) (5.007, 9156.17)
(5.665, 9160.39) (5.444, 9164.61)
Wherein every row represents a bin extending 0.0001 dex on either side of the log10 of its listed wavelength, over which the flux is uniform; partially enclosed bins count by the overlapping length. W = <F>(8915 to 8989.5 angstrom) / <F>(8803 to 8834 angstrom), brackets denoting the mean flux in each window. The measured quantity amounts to 1.0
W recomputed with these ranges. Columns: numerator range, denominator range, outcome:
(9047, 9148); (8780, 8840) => 1.02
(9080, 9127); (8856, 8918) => 0.98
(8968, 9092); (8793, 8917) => 1.00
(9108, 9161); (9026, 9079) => 1.01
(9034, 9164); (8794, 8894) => 1.01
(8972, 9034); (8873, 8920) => 0.97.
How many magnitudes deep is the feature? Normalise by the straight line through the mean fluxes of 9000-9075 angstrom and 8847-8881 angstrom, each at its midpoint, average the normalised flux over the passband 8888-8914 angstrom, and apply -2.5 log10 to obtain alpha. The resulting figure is -0.01 mag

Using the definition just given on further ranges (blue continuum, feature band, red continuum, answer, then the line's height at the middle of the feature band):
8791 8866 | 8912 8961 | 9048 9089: -0.03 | 5.13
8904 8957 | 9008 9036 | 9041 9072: 0.02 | 5.24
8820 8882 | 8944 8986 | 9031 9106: -0.02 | 5.2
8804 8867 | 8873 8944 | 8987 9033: -0.02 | 5.2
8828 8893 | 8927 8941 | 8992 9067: 0.03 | 5.23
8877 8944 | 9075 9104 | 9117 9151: 0.02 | 5.26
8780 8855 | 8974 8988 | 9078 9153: 0.00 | 5.18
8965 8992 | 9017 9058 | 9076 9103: 0.02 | 5.28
